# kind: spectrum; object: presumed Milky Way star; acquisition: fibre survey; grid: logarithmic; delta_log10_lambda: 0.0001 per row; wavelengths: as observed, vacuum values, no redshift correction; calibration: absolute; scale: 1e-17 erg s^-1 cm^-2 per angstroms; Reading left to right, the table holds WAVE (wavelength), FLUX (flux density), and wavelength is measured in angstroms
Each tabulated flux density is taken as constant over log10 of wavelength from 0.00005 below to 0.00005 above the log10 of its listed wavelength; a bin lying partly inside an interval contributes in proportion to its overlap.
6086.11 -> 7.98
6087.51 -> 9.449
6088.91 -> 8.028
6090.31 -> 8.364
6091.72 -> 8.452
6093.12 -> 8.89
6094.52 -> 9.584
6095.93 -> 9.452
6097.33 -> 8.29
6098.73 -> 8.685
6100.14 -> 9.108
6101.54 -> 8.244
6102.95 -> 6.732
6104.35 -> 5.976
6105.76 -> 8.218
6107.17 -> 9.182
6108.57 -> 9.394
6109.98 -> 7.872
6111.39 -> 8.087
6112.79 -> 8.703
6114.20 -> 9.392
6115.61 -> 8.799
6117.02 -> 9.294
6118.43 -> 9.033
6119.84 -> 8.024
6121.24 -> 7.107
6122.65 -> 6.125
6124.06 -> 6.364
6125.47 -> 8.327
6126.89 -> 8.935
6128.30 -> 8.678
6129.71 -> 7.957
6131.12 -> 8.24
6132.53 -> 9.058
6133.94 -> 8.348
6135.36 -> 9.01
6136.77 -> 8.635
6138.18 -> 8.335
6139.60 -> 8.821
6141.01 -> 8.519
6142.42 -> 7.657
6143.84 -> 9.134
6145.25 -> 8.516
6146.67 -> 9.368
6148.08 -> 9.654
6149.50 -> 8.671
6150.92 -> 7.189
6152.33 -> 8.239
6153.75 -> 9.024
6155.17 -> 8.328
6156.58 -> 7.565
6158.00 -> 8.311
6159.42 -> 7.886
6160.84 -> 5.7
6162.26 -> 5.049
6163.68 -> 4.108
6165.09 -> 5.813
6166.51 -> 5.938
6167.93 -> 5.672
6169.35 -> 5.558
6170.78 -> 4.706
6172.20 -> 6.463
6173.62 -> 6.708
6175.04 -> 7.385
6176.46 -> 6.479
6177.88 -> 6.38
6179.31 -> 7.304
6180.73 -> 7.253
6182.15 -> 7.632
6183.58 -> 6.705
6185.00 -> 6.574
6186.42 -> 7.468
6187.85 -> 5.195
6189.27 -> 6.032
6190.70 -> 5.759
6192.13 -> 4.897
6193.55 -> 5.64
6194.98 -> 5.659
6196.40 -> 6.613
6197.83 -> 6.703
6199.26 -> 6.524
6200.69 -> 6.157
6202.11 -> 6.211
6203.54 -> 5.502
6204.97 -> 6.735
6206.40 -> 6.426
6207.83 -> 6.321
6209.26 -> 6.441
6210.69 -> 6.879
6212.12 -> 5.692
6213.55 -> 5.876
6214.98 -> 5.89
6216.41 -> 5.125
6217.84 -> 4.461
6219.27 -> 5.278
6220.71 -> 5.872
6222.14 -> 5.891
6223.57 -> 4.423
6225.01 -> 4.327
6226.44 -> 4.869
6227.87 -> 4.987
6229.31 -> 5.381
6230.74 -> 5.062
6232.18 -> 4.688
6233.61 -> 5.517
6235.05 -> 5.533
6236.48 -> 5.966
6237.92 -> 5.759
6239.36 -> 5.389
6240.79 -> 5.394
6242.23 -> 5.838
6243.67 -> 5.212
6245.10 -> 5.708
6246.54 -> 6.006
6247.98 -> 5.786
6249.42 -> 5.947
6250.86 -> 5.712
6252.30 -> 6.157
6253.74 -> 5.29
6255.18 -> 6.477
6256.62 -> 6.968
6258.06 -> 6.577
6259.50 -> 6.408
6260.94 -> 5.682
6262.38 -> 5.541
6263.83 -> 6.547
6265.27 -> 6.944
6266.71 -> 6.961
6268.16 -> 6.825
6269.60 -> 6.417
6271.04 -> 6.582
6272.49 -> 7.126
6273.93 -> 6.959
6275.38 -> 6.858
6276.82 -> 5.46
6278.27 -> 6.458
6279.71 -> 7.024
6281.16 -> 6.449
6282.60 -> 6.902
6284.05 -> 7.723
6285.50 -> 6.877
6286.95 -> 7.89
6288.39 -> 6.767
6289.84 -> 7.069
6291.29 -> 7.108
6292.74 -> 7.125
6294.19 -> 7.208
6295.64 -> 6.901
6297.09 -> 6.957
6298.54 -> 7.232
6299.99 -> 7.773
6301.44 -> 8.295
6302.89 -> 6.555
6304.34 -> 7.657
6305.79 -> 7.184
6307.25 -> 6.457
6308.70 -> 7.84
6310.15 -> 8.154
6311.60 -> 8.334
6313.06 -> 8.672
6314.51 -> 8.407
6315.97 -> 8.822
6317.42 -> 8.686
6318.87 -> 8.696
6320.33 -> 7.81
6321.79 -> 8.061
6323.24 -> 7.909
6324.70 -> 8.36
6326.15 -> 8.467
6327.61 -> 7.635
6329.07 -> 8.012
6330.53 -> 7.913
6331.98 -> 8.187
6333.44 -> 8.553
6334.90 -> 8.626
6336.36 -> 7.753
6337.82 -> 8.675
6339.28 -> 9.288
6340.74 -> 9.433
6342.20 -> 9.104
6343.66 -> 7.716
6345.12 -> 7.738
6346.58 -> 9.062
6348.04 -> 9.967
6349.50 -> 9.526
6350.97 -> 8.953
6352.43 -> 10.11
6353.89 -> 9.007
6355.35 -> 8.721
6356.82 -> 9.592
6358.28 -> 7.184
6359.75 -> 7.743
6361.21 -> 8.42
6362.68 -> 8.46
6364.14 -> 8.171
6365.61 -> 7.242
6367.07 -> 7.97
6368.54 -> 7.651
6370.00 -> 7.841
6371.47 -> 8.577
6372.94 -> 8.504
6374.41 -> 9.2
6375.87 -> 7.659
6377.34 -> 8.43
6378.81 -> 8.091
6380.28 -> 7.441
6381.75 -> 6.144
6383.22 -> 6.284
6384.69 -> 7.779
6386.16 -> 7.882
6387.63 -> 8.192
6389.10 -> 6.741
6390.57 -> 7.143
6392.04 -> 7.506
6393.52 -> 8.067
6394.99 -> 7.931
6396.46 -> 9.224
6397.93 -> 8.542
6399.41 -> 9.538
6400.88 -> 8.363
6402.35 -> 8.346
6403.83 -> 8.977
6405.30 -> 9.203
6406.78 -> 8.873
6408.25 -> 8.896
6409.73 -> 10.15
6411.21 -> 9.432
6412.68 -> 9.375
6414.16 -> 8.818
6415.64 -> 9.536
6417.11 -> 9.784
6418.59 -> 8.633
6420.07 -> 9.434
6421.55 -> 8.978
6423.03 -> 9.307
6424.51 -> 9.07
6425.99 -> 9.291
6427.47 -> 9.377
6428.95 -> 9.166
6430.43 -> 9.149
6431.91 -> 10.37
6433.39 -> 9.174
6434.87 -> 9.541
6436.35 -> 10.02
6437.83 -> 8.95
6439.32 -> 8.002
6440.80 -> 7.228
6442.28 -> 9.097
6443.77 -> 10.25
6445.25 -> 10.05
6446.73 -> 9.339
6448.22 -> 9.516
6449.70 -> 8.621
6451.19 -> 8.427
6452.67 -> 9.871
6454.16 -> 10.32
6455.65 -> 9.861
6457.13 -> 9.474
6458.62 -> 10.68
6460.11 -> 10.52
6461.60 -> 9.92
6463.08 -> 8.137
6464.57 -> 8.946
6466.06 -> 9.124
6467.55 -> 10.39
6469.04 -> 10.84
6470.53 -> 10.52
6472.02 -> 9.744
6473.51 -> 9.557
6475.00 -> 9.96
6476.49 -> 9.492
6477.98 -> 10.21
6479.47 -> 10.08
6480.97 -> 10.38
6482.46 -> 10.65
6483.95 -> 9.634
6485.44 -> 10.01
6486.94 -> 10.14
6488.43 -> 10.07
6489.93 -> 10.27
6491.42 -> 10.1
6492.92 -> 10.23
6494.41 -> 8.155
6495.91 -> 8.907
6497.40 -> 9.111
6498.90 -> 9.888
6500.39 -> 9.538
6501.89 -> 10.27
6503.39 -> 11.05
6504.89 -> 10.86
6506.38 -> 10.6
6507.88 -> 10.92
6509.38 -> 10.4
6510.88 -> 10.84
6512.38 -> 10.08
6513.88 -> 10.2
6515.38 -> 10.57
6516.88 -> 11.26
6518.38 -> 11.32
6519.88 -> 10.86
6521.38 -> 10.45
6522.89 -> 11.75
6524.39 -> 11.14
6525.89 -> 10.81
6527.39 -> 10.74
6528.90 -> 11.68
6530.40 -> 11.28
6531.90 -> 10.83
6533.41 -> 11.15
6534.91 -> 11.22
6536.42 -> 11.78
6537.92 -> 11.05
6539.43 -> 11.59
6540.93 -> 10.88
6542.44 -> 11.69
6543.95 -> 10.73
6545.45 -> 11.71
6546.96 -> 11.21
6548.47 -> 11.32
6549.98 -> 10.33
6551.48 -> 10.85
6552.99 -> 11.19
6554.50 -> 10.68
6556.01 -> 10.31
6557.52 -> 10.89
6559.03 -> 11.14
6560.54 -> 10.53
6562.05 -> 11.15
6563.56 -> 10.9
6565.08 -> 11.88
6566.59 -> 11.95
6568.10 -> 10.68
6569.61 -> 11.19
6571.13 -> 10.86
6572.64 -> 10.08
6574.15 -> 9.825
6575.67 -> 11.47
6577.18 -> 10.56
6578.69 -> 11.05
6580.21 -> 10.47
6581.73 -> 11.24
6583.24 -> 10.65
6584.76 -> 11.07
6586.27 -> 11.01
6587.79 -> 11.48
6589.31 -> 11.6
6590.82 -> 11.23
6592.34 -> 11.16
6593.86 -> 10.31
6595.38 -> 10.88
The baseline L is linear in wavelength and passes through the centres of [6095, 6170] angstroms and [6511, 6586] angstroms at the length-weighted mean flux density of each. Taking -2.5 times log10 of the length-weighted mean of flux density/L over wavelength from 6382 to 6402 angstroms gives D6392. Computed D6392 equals 0.24 mag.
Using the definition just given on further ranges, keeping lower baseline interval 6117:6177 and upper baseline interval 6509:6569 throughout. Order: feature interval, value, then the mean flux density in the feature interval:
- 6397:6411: 0.10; 9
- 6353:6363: 0.12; 8.47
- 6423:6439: 0.08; 9.37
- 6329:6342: 0.09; 8.54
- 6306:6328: 0.12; 8.14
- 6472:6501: 0.08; 9.81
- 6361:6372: 0.19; 8.01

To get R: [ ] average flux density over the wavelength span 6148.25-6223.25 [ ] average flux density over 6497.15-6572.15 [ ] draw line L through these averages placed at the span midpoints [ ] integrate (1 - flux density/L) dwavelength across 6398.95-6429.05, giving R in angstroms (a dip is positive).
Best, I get 0.6 angstroms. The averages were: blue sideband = 6.39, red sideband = 10.9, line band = 9.17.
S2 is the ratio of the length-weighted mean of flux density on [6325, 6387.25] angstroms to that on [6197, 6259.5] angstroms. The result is 1.4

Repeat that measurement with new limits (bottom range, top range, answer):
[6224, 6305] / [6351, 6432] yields 1.35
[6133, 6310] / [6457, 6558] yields 1.59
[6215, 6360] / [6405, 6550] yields 1.42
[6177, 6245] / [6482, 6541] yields 1.80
